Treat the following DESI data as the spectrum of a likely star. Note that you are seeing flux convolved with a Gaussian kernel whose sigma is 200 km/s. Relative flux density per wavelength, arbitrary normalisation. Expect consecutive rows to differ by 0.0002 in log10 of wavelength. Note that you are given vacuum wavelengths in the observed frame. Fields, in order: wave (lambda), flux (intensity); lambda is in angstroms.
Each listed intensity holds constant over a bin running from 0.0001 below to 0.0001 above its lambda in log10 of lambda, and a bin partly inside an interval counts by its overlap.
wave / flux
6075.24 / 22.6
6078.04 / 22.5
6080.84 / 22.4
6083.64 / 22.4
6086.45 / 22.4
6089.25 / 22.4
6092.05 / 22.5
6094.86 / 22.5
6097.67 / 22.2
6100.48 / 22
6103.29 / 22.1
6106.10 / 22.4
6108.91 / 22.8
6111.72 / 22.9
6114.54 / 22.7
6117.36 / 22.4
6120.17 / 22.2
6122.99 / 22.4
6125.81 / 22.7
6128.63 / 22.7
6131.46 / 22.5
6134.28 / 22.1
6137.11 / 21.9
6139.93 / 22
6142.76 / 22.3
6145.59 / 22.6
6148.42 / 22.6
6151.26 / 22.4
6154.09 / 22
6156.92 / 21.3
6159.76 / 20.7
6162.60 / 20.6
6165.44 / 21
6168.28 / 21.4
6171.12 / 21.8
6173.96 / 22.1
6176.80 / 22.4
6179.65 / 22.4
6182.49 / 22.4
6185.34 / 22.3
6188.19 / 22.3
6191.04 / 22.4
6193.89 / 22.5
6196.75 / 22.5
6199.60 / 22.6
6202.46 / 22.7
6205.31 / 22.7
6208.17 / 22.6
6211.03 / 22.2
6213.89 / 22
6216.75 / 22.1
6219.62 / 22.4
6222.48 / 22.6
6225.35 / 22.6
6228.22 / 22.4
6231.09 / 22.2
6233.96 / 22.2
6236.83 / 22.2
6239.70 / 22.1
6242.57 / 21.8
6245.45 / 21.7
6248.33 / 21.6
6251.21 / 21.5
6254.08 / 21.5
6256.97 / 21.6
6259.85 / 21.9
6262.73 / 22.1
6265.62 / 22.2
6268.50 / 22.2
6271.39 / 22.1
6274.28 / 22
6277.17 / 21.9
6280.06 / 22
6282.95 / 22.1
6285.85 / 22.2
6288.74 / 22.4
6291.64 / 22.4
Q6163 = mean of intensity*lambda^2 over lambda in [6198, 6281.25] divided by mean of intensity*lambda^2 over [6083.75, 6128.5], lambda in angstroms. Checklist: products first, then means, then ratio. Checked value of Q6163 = 1.03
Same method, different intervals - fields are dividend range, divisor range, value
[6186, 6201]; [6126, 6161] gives 1.03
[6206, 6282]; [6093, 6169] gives 1.03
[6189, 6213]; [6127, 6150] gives 1.03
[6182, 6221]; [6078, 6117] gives 1.03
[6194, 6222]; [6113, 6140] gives 1.03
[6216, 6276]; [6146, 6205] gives 1.02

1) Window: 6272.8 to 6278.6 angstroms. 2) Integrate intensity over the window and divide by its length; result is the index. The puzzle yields 21.9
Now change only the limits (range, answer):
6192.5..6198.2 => 22.5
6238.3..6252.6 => 21.7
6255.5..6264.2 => 21.8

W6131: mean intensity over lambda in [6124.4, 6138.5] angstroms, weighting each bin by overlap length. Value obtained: 22.4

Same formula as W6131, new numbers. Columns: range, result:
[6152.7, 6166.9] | 21.1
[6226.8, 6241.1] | 22.2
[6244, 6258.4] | 21.6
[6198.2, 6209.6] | 22.7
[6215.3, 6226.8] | 22.4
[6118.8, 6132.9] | 22.5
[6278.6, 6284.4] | 22.1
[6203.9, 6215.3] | 22.4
